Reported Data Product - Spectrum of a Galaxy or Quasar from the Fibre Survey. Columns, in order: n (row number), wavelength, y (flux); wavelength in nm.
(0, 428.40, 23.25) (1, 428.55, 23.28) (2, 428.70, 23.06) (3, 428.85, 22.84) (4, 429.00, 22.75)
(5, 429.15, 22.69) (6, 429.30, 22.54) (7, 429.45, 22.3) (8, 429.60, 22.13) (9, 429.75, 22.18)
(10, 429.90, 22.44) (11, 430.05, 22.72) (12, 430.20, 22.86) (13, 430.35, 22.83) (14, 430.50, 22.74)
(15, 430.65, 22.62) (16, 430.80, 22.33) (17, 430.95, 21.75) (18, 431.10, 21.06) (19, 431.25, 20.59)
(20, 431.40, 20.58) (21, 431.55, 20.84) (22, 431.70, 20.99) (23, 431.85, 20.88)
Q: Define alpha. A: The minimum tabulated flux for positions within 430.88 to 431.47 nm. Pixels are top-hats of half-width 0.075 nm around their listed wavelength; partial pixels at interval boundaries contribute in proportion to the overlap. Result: 20.58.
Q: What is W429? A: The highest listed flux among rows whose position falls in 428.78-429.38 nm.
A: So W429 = 22.84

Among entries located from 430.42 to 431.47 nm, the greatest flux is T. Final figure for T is 22.74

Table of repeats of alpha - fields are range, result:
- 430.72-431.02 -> 21.75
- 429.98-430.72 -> 22.62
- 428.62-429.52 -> 22.3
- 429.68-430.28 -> 22.18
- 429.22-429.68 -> 22.13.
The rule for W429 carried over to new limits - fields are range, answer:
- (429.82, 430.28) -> 22.86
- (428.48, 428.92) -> 23.28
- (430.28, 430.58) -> 22.83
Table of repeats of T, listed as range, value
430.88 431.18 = 21.75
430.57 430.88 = 22.62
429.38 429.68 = 22.3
